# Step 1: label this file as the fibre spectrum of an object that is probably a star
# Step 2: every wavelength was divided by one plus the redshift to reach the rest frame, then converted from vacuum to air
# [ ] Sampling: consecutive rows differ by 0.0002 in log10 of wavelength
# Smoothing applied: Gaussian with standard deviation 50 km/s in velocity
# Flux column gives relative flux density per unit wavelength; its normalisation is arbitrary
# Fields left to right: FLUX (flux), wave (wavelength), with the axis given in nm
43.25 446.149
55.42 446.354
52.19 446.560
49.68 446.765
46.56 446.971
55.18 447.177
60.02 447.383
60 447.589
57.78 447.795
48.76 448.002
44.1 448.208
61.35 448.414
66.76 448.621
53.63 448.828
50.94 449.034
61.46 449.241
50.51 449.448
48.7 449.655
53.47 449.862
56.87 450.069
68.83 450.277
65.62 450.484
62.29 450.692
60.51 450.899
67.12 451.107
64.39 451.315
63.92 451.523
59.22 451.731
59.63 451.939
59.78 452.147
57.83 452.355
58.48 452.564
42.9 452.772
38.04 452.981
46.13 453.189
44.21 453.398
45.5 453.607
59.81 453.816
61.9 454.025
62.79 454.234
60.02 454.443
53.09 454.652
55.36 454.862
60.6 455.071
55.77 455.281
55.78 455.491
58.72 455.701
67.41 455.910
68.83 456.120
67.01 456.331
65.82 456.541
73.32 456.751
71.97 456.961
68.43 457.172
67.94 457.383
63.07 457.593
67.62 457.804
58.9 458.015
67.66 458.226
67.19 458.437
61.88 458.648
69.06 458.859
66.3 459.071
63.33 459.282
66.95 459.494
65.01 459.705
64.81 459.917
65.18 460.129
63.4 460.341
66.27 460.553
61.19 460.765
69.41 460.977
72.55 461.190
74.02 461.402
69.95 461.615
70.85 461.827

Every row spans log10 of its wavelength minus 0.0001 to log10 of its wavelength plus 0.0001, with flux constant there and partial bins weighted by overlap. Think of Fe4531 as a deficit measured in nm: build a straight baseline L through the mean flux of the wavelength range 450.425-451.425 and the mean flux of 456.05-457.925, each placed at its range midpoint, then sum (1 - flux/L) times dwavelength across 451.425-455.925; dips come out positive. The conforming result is 0.70 nm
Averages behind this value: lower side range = 63.9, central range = 55.5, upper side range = 68.1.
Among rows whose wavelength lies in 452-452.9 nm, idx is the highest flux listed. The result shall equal 59.78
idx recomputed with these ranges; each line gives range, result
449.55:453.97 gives 68.83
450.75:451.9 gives 67.12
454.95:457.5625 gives 73.32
